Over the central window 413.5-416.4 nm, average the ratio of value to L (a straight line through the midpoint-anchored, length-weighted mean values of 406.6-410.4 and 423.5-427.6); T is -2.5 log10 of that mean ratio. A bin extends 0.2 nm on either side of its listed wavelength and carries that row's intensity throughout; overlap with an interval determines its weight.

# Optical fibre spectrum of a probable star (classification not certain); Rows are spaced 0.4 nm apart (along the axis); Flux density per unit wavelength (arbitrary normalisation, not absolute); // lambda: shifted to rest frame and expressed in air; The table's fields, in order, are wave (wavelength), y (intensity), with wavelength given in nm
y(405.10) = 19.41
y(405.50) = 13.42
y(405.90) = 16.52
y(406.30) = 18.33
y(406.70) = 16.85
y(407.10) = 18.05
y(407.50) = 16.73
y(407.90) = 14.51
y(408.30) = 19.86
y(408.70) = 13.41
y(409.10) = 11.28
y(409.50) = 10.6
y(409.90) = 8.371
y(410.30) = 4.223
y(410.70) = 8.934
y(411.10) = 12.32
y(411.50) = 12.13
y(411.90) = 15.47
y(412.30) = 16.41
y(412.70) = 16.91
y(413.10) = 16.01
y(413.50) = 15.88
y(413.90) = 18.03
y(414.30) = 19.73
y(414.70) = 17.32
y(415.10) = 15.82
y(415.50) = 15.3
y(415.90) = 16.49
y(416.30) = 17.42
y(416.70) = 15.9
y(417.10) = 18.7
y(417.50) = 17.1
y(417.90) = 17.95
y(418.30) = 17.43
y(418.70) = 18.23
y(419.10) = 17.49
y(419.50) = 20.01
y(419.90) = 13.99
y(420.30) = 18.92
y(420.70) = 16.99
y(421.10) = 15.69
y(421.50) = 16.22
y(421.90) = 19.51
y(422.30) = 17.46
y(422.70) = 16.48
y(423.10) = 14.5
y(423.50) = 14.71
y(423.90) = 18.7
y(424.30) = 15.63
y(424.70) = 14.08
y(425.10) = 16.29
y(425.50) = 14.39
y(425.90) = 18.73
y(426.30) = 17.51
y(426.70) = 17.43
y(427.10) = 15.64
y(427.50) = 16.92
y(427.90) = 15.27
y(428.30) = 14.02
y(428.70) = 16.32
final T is -0.17 mag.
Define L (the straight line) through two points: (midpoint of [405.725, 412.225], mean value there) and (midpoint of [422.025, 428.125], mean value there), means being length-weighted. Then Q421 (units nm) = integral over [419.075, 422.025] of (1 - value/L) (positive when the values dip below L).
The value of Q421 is -0.33 nm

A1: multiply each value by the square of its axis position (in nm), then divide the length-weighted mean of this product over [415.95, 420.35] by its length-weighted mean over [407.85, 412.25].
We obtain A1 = 1.5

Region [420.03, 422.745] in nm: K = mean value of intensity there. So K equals 17.3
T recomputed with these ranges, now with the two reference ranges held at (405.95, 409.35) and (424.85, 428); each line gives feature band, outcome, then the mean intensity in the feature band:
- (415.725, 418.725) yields -0.069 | 17.4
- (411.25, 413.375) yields 0.058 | 15.3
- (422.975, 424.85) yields 0.058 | 15.6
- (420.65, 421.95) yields -0.029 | 16.8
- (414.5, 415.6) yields 0.001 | 16.2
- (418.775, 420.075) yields -0.063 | 17.3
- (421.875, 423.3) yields -0.016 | 16.7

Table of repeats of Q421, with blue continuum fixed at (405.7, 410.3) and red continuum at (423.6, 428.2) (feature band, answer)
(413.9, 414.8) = -0.20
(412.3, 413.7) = -0.12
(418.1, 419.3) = -0.16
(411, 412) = 0.11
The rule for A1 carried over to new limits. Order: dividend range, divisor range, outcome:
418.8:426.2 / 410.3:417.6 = 1.12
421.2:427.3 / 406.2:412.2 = 1.33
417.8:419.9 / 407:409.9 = 1.31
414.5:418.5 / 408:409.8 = 1.30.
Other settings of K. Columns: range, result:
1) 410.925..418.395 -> 16.4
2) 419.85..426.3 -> 16.5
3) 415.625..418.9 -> 17.4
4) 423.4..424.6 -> 16.3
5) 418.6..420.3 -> 17.6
